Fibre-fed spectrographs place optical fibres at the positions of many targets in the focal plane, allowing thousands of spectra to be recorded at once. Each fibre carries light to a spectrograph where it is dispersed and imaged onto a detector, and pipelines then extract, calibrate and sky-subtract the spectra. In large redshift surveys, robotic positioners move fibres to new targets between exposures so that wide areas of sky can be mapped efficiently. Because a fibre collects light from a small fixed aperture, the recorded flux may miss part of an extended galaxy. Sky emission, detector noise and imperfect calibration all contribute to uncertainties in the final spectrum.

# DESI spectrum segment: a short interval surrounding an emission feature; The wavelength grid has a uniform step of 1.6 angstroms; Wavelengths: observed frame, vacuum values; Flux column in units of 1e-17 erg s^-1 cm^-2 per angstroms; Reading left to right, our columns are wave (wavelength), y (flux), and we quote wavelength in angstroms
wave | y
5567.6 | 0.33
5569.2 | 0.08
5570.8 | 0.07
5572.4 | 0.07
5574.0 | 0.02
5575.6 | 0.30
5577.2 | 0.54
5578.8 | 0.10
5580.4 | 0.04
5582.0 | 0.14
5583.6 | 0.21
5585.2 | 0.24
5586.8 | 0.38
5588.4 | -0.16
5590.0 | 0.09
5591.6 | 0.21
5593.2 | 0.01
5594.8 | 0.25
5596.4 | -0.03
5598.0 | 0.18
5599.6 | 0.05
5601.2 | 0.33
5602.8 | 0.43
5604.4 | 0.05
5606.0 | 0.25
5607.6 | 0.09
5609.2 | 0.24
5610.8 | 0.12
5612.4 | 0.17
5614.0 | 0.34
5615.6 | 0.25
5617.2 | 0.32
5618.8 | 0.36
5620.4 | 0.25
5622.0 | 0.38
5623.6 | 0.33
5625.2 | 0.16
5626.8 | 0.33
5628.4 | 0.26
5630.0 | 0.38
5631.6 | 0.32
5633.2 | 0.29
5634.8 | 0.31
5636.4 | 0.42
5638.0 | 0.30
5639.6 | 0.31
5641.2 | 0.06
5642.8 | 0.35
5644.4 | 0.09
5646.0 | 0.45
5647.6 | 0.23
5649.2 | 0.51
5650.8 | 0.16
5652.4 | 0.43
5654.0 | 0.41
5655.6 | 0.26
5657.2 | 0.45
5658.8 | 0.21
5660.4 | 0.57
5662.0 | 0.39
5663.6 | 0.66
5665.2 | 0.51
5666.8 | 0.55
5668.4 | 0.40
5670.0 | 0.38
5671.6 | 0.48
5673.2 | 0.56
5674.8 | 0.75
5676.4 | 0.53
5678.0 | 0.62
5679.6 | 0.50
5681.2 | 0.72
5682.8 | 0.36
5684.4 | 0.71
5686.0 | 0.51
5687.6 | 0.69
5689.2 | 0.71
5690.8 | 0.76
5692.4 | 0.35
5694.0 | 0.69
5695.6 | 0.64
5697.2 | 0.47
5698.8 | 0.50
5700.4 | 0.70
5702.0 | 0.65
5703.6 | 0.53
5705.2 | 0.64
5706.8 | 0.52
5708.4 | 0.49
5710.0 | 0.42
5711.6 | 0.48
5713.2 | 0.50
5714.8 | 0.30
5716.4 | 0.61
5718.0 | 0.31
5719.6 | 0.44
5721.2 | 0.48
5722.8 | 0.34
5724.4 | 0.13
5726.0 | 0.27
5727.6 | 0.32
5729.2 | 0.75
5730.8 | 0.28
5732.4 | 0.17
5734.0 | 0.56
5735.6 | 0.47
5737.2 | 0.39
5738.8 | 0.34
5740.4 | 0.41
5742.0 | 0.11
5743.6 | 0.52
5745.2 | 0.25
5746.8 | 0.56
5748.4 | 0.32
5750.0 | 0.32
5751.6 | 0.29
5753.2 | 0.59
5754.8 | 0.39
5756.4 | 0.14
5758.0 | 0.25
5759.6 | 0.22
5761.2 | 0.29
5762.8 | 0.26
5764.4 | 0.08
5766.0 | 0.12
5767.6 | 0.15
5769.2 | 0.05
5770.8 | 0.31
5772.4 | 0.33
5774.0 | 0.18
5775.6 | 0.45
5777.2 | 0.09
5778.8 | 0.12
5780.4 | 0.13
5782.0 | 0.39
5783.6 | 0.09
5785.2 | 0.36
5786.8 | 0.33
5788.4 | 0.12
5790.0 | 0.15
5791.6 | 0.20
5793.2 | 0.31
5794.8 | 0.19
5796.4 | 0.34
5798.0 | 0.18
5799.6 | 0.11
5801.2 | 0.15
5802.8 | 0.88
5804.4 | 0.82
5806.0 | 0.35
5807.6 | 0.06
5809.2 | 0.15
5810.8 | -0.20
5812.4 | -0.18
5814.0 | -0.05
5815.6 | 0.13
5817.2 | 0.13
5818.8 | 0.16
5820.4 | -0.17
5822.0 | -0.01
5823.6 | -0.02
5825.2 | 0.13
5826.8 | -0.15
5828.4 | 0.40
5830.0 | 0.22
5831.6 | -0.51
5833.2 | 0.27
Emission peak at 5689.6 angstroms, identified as C IV 1549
